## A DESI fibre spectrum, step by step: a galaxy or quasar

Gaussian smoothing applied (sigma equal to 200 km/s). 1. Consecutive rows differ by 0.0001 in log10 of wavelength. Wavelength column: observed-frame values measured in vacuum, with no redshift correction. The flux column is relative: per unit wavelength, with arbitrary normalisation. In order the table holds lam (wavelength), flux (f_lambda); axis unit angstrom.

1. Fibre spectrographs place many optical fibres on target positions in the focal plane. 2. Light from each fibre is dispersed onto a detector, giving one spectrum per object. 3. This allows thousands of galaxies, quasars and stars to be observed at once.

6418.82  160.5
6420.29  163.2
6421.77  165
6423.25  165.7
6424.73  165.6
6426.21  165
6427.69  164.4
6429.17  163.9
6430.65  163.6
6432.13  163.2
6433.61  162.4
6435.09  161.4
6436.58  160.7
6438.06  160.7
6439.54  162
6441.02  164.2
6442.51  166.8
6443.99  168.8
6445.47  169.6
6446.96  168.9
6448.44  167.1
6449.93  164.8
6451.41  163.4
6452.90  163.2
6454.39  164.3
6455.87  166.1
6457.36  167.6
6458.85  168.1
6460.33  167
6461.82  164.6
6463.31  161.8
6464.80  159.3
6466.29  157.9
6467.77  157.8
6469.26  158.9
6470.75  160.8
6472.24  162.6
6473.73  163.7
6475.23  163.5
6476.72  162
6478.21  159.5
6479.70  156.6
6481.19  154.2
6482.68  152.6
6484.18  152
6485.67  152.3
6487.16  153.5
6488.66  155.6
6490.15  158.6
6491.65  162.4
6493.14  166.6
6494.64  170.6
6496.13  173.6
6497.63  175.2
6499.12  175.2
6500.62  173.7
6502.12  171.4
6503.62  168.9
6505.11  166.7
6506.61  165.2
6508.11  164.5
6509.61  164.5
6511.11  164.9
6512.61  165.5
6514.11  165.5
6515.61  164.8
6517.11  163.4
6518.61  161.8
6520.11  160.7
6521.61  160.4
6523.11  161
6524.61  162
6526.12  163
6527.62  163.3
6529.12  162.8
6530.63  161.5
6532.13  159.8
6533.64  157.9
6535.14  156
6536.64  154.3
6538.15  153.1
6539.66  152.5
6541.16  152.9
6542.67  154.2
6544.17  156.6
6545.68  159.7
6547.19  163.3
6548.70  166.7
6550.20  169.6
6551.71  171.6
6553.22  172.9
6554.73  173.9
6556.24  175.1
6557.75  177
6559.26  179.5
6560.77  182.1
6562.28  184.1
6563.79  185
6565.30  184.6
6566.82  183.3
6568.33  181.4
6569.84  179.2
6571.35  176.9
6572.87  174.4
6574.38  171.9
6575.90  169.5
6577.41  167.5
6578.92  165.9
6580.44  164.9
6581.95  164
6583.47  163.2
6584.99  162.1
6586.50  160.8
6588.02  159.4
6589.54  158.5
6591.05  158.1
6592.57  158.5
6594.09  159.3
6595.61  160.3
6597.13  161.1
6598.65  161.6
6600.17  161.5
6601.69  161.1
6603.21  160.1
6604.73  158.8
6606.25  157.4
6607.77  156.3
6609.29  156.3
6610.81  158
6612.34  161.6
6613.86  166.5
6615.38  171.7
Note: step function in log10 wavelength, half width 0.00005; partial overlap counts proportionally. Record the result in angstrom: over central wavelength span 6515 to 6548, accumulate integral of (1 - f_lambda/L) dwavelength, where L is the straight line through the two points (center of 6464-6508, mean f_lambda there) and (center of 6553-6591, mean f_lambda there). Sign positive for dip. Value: 1.65 angstrom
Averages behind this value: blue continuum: 162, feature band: 159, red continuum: 172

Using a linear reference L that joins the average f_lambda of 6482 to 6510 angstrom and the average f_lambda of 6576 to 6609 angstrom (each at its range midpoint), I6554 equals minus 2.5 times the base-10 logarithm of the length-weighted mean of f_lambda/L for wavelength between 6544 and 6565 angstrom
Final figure -0.07 mag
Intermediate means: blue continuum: 164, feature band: 173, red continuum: 161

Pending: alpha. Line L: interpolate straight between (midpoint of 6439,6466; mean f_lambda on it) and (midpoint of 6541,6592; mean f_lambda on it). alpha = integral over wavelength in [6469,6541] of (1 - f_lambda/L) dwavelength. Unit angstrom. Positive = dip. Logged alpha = 2.3 angstrom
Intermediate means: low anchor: 165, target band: 162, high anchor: 170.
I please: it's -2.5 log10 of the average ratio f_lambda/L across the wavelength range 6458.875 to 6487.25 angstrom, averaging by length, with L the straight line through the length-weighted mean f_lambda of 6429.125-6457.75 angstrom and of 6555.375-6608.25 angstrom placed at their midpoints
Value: 0.04 mag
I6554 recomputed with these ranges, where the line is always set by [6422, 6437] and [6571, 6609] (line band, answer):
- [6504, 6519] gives -0.01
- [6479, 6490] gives 0.06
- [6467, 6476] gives 0.01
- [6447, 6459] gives -0.01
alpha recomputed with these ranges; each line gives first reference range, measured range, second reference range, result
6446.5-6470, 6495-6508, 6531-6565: -0.5 angstrom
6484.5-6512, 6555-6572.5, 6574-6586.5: -1.6 angstrom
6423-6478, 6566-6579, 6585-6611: -1.2 angstrom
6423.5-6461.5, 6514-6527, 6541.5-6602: 0.4 angstrom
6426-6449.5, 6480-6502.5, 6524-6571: 0.4 angstrom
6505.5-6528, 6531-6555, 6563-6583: 1.1 angstrom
